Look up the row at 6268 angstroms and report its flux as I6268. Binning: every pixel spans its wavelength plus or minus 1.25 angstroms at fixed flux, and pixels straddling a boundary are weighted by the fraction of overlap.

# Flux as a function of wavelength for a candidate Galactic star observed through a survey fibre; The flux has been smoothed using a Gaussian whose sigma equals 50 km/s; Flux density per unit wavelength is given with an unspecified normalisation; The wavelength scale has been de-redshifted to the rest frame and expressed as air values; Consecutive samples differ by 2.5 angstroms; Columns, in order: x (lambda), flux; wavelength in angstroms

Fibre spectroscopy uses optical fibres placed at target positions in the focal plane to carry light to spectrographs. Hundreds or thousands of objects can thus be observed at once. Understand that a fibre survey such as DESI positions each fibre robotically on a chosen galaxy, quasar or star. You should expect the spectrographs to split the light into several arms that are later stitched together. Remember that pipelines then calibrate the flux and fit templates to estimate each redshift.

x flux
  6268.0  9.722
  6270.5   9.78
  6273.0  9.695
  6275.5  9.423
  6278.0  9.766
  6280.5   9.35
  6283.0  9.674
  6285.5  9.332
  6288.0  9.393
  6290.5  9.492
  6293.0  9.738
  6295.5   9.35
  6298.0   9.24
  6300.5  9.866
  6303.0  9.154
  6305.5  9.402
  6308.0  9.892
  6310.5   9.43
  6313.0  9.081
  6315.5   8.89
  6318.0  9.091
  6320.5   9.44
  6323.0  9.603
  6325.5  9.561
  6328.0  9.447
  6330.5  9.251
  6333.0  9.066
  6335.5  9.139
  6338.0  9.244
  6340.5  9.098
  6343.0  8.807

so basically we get 9.722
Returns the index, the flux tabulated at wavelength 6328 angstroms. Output 9.447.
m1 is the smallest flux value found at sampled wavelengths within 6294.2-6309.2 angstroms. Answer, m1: 9.154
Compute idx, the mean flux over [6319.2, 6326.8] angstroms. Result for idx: 9.53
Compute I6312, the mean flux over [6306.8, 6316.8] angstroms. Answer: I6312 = 9.32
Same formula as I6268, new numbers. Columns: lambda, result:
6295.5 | 9.35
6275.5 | 9.423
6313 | 9.081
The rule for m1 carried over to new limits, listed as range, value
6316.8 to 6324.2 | 9.091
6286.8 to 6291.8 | 9.393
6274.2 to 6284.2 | 9.35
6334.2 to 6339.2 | 9.139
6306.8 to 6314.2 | 9.081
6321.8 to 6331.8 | 9.251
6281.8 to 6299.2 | 9.24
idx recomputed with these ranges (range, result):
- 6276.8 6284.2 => 9.59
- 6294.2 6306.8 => 9.41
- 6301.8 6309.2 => 9.48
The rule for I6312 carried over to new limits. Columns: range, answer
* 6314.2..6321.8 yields 9.14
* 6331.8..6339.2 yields 9.15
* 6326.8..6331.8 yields 9.35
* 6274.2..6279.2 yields 9.59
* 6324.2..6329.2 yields 9.51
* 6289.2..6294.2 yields 9.61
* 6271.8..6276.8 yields 9.56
